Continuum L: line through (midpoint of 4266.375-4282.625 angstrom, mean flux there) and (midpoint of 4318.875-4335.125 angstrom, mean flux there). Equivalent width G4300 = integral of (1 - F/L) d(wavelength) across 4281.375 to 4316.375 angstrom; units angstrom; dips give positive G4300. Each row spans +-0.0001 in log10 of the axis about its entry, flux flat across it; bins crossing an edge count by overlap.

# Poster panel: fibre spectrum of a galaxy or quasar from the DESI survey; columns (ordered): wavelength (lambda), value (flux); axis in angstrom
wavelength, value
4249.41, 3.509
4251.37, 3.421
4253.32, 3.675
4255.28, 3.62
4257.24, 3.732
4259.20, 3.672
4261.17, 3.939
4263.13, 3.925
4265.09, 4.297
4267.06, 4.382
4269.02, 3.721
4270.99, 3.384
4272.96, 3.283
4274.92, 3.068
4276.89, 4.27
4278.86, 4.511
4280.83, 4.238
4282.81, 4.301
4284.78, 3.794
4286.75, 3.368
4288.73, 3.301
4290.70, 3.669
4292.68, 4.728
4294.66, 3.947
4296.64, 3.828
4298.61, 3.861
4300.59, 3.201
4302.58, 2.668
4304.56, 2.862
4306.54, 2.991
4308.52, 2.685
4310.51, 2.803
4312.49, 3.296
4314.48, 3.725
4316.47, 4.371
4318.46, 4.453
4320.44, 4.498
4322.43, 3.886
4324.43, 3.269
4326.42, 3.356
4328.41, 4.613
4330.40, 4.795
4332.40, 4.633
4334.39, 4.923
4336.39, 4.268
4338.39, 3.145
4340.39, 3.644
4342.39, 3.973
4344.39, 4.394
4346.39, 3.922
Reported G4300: 4.6 angstrom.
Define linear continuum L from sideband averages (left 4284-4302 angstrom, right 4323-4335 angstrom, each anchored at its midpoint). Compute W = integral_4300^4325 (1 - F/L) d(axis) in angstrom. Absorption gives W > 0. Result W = 3.5 angstrom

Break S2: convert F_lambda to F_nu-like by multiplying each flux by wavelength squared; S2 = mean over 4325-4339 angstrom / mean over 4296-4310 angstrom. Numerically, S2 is 1.4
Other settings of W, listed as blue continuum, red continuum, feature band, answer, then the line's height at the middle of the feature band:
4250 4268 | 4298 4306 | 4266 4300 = -4.3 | 3.43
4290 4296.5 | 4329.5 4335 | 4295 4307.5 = 2.8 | 4.23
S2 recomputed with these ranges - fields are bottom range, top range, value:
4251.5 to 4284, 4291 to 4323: 0.95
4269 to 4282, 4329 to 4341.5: 1.15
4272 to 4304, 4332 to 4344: 1.12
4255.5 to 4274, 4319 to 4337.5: 1.15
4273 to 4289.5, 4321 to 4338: 1.12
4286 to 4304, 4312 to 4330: 1.12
